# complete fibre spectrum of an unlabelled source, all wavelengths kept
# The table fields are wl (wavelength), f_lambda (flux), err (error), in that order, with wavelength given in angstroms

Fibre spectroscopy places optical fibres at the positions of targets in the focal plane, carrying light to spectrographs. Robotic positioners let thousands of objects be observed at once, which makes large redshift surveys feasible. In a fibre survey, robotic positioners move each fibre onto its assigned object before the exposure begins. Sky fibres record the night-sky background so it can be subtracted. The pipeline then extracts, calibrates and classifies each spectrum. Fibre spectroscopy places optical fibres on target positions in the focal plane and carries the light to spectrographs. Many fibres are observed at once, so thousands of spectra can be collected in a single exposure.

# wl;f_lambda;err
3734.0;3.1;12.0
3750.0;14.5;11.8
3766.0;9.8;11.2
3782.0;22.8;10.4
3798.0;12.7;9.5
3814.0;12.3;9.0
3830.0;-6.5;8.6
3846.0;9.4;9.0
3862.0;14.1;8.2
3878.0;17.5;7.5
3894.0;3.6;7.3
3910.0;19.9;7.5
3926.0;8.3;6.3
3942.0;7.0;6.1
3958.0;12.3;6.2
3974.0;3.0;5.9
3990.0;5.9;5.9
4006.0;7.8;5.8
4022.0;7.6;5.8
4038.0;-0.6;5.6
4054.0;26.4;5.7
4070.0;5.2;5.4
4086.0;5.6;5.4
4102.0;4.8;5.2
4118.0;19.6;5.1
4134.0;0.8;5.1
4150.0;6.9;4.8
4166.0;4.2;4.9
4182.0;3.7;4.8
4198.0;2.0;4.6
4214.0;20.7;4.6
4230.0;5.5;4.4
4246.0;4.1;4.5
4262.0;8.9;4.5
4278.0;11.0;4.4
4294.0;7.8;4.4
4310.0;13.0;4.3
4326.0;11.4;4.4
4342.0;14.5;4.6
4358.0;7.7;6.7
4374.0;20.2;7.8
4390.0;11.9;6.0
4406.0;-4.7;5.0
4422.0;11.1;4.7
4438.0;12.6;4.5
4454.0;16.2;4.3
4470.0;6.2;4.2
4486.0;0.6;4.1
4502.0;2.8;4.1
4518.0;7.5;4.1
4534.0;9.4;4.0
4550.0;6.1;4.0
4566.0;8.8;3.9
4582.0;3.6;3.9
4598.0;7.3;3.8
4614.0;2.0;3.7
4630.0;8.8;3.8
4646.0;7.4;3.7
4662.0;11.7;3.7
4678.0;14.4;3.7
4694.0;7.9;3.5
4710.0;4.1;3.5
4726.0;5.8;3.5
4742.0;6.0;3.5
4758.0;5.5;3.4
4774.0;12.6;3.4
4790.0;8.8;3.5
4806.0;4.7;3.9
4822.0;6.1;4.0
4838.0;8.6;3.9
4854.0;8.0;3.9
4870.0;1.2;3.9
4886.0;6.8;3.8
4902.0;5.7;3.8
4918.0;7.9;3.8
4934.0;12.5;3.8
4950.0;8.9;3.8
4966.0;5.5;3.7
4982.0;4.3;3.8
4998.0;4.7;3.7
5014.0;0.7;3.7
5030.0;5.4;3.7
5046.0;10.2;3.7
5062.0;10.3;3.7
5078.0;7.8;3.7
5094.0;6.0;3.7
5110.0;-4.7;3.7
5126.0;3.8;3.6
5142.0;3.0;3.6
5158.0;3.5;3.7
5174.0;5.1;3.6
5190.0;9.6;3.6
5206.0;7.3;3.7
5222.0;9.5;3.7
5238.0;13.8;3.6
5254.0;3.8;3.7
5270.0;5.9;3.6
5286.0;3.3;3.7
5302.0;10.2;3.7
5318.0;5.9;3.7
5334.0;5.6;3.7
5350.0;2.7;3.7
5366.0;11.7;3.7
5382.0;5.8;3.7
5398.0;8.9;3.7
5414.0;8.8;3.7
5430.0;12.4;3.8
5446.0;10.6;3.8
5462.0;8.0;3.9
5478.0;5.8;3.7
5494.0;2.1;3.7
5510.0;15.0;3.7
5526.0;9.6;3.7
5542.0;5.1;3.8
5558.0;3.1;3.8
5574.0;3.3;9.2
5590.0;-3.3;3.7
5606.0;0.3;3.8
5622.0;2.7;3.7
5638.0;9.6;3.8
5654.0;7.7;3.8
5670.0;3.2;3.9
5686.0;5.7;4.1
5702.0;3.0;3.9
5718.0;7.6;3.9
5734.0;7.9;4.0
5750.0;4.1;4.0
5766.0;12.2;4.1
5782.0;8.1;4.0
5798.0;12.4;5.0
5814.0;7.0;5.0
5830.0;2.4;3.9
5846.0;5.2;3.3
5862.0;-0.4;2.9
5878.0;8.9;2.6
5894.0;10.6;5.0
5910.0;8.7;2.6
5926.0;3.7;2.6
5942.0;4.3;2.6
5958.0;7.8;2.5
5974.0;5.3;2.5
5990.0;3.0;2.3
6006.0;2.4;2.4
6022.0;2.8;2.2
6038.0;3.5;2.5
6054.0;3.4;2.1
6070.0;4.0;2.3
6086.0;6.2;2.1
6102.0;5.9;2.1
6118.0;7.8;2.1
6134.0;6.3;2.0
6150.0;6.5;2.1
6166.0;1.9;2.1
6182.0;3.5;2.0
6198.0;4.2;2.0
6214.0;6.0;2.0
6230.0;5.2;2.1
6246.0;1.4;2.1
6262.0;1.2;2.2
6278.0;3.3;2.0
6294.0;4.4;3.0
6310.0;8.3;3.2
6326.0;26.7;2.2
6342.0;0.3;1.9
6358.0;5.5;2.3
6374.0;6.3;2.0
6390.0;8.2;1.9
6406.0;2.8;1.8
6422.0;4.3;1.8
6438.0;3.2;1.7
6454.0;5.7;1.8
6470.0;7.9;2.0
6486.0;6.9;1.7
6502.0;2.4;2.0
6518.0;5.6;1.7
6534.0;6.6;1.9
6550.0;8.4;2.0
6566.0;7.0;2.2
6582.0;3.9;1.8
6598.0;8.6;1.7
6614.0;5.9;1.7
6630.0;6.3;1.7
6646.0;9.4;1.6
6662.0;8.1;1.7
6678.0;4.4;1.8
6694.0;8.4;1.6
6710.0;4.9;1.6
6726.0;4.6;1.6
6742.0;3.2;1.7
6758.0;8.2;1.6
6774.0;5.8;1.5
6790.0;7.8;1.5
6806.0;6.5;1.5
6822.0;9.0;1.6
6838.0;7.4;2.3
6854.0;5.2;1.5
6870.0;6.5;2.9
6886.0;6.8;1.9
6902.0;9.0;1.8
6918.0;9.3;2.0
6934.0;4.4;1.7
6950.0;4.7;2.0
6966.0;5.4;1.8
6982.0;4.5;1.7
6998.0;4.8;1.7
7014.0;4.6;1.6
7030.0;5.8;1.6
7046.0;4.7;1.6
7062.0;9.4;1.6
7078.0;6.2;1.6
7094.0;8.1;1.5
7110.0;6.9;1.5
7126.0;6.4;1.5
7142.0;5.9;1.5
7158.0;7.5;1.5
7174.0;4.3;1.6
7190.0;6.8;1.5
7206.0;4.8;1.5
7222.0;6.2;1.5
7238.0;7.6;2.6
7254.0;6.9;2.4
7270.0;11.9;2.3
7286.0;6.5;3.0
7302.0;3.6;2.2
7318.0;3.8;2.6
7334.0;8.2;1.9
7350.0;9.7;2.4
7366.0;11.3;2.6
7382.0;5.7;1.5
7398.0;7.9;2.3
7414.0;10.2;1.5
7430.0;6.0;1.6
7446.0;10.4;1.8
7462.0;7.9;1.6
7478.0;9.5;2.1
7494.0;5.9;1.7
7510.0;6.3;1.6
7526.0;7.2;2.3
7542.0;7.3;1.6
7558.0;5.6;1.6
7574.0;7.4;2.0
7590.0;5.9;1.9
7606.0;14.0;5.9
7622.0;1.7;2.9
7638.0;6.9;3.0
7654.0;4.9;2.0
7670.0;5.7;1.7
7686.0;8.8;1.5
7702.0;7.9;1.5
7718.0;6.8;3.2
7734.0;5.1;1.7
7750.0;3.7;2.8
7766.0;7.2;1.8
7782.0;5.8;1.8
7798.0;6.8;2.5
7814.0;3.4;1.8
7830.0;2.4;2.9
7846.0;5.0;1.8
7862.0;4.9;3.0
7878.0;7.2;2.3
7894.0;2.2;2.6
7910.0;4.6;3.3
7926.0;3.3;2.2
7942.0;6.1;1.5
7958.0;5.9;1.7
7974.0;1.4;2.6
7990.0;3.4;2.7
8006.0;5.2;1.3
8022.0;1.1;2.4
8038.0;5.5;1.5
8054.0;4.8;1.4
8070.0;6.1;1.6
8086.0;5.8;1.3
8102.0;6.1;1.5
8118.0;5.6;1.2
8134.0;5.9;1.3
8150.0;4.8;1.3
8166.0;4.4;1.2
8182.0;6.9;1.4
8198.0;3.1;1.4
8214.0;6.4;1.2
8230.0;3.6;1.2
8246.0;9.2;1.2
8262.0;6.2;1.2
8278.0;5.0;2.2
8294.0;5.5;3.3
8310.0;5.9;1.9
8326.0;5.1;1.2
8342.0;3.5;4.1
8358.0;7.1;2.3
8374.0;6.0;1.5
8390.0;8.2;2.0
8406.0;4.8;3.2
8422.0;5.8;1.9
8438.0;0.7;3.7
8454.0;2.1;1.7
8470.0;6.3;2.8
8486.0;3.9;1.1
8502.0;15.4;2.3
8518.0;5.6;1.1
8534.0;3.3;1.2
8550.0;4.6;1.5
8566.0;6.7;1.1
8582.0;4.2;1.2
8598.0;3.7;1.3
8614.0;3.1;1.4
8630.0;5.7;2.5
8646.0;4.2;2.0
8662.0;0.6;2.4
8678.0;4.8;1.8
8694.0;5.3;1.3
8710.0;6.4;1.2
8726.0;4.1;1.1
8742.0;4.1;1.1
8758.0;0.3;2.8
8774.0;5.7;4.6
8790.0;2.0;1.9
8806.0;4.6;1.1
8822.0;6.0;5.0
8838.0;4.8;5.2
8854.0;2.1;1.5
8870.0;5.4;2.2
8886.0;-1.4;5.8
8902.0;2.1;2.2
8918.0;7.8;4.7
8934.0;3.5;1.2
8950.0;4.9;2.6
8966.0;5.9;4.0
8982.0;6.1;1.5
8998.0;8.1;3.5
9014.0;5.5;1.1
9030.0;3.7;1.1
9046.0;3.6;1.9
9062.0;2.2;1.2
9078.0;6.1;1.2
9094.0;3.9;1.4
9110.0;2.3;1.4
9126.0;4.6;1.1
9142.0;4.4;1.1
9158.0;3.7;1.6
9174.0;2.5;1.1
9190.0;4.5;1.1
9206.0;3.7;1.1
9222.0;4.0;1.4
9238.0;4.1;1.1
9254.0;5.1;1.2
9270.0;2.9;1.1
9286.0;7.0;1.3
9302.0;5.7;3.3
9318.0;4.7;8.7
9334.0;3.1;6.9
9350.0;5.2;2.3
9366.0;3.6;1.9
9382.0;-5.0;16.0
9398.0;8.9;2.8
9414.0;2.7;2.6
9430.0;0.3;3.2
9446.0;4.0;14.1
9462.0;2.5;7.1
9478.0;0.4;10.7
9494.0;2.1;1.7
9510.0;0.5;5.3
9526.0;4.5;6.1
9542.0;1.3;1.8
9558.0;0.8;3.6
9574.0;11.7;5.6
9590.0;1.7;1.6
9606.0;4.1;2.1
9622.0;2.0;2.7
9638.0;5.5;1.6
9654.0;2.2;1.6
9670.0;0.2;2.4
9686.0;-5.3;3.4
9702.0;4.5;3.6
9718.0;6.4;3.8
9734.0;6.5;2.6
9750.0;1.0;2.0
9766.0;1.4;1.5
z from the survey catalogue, 0.697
